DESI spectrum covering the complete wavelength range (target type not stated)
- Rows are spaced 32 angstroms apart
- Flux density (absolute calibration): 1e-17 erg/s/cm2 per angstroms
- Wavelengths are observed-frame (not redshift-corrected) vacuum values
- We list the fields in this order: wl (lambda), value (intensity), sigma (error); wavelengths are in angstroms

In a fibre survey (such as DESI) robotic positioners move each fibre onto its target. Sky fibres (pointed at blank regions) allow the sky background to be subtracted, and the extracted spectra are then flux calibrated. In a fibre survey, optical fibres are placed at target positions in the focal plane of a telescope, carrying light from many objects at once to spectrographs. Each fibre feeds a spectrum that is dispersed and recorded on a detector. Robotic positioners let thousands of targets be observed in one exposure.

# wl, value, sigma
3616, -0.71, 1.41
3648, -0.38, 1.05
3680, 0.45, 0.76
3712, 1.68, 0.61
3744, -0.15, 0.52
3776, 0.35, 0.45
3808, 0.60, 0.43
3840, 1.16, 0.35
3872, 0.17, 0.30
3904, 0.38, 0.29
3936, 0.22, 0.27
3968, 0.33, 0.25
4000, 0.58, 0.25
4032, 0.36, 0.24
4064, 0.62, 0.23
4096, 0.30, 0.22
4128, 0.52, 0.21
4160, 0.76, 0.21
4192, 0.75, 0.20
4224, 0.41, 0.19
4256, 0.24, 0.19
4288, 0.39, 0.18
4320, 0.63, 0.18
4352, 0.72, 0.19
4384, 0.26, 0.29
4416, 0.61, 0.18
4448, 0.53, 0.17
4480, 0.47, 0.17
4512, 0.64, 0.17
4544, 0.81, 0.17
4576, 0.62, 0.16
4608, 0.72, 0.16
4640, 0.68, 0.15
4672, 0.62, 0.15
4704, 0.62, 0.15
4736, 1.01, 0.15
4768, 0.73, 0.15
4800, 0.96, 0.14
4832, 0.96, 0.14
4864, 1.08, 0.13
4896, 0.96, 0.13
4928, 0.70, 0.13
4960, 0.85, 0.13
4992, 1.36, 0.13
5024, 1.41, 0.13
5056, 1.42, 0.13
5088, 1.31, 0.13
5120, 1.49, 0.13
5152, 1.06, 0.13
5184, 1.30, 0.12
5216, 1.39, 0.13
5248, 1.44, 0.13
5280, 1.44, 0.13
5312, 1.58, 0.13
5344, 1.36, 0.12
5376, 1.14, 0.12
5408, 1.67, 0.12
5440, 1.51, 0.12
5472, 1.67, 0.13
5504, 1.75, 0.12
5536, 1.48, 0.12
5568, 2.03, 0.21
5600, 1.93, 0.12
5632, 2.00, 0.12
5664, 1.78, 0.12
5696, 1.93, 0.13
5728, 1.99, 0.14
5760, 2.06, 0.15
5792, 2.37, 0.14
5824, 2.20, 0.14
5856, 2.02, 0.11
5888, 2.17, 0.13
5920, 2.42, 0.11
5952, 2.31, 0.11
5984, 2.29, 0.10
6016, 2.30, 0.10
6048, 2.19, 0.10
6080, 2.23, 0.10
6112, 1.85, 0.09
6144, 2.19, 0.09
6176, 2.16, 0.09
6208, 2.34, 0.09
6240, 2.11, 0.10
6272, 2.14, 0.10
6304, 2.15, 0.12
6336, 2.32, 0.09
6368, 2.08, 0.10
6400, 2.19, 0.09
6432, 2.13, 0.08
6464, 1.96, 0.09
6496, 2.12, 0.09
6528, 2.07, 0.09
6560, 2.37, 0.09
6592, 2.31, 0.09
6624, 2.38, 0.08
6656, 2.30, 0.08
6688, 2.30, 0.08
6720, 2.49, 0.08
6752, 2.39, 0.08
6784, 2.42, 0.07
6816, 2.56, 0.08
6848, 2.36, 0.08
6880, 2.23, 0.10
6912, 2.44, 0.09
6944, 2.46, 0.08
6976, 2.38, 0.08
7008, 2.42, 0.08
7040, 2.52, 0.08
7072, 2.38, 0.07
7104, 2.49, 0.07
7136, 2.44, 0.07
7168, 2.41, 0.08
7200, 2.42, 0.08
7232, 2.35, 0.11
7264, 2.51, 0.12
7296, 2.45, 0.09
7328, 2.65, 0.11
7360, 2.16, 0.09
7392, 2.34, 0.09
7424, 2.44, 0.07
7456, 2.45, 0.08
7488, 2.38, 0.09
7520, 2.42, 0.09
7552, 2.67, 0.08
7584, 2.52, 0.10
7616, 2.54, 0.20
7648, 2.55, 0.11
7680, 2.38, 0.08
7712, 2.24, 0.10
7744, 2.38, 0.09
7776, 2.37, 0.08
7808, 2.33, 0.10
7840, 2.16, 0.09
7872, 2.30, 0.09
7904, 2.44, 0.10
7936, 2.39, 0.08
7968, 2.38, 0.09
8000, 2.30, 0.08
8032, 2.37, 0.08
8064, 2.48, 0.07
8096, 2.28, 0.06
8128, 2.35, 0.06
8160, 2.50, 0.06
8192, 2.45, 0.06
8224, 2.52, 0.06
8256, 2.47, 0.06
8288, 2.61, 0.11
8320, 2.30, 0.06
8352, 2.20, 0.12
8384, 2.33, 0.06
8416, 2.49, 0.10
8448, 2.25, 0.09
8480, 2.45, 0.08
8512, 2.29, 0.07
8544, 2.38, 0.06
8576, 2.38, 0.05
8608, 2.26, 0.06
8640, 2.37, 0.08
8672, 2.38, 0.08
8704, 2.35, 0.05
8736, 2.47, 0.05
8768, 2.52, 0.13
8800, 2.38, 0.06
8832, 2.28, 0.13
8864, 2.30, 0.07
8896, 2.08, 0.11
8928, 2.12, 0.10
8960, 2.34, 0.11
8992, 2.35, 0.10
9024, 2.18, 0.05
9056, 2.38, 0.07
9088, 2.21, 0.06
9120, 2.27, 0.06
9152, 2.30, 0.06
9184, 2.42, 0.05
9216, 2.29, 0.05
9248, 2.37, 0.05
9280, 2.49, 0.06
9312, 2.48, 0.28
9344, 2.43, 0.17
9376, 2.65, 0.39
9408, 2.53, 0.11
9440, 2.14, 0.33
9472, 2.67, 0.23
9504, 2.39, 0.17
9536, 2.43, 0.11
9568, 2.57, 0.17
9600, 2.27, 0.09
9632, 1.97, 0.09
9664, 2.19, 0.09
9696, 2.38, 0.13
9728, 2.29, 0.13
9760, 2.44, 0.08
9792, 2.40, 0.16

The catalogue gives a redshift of 0.25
